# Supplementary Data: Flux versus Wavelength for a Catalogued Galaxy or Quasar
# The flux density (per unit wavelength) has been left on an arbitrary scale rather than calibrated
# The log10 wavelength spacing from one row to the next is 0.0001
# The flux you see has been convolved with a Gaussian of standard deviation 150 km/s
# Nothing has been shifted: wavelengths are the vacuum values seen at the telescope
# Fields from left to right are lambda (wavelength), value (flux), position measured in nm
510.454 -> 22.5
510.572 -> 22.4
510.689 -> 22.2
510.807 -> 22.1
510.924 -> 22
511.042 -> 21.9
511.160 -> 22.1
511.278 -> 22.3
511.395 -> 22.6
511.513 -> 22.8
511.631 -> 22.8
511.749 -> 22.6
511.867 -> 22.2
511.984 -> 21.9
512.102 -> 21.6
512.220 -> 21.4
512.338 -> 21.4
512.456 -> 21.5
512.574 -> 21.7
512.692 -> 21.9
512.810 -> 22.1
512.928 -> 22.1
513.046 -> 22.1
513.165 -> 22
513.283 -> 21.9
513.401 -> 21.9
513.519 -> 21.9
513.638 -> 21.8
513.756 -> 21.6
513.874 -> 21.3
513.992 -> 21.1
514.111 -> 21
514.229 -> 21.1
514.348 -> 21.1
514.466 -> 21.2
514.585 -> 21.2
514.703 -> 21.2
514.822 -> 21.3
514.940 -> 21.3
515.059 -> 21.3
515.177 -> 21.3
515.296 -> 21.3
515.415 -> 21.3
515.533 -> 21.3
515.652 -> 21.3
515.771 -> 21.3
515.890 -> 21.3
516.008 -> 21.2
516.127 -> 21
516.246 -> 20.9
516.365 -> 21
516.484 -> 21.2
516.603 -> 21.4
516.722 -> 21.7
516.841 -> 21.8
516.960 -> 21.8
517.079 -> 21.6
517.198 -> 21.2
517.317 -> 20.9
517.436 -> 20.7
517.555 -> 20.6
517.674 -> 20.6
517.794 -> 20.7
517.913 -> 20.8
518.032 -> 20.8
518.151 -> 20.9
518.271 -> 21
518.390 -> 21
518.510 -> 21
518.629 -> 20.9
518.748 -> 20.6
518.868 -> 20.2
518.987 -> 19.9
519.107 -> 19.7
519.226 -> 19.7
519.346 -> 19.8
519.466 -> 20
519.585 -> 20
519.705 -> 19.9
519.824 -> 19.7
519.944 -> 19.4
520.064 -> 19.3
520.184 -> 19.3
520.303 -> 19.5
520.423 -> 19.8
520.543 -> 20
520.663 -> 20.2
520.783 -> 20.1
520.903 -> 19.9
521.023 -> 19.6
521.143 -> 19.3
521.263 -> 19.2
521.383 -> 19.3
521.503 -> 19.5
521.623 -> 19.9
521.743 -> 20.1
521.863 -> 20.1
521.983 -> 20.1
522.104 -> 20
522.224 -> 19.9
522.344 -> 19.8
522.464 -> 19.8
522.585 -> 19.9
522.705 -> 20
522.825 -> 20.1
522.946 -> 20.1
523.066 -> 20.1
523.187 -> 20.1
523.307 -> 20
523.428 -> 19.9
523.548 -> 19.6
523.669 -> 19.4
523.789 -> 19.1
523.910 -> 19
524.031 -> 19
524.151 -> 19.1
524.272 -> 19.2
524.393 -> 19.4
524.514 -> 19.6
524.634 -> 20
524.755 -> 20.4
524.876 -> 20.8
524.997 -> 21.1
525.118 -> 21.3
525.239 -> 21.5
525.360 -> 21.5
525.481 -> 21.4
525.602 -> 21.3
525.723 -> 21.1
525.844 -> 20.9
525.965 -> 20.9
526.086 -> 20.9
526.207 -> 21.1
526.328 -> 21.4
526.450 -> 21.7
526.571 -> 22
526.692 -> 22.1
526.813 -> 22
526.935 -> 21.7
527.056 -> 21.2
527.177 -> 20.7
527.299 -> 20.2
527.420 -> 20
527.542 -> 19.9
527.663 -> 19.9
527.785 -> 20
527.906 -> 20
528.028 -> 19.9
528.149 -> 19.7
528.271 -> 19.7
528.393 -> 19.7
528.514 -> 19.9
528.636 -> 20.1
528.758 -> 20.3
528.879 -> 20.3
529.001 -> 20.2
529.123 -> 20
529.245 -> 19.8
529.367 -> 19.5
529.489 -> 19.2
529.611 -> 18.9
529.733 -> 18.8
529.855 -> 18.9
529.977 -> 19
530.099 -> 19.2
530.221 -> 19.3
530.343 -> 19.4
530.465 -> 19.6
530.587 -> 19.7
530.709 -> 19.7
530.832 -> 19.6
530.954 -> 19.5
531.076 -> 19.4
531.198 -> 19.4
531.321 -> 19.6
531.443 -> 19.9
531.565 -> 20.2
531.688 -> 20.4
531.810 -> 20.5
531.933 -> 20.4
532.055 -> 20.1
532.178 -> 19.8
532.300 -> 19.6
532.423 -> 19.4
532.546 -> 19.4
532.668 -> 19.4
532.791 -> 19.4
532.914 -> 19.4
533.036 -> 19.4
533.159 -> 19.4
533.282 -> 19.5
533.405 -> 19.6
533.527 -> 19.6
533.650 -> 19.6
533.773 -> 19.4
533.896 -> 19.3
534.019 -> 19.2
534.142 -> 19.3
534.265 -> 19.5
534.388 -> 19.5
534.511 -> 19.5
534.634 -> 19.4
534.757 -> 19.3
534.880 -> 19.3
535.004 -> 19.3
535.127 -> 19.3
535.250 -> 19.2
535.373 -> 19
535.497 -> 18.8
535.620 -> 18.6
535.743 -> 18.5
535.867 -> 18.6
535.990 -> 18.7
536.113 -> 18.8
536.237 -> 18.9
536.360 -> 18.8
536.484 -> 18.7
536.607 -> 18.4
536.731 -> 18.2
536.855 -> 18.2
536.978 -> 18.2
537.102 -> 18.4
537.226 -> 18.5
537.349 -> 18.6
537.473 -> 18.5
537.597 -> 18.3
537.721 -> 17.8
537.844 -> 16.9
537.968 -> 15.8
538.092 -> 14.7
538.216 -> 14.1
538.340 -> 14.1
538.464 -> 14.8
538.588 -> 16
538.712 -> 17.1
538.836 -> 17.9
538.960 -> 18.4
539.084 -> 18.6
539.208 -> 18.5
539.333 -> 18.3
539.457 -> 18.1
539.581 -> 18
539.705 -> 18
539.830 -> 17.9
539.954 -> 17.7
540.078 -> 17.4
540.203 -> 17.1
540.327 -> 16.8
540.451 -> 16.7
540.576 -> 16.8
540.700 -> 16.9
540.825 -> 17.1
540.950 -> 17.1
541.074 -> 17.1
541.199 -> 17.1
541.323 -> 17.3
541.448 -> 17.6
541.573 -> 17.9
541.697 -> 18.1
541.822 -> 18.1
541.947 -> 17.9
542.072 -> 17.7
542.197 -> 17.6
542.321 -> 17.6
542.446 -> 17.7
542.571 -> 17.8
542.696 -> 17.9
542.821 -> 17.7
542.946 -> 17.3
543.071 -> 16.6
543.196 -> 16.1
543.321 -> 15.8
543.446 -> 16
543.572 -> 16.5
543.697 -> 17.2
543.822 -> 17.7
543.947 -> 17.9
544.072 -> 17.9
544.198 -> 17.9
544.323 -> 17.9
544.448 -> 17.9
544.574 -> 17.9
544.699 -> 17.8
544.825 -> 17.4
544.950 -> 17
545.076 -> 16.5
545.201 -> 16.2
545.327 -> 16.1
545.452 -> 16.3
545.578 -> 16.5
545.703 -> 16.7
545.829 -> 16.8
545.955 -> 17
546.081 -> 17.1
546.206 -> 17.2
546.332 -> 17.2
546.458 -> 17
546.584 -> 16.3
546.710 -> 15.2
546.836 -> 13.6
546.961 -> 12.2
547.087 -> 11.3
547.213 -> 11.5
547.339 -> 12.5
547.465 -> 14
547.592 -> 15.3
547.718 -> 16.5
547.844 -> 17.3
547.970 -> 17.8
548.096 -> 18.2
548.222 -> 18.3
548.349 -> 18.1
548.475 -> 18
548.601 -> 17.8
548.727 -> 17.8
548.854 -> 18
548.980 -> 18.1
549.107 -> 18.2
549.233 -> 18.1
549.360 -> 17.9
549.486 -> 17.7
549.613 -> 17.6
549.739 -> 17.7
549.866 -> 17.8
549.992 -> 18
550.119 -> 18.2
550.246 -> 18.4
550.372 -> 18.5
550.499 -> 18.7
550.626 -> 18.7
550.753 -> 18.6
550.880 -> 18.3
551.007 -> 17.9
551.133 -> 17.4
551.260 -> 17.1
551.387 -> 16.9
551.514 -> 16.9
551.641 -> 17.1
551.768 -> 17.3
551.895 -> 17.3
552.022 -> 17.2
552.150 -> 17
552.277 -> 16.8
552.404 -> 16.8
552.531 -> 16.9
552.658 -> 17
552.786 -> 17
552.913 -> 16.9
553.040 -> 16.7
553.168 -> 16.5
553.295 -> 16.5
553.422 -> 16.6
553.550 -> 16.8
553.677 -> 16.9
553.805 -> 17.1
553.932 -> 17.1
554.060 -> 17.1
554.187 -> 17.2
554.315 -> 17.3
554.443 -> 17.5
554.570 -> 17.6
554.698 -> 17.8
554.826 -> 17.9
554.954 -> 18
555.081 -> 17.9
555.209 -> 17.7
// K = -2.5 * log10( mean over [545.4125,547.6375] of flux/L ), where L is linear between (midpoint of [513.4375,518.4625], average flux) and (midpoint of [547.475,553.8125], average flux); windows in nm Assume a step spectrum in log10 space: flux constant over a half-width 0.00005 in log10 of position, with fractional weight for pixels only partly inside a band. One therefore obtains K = 0.18 mag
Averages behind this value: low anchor 21.2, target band 15.2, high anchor 17.5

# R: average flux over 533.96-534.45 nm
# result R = 19.4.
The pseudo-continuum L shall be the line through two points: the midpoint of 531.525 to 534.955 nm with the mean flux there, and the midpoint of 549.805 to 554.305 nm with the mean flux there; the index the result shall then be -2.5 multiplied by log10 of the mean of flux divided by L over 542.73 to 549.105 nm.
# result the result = 0.09 mag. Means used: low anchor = 19.6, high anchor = 17.3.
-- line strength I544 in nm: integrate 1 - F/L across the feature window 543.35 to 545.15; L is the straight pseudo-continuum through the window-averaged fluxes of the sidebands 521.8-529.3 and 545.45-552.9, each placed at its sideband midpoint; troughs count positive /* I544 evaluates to 0.03 nm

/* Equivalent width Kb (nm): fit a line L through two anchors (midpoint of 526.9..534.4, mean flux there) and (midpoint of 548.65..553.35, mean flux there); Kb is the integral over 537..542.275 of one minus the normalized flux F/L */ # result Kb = 0.40 nm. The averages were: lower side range 19.7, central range 17.3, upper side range 17.6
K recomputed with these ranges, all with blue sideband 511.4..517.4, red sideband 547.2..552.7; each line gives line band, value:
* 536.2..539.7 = 0.07 mag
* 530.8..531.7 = -0.01 mag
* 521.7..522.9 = 0.03 mag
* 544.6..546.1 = 0.07 mag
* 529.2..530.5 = 0.03 mag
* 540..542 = 0.07 mag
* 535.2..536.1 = 0.02 mag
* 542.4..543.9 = 0.07 mag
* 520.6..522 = 0.05 mag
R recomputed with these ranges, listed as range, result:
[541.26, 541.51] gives 17.5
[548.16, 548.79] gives 18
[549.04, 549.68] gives 17.9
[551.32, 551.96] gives 17.1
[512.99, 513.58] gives 21.9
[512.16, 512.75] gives 21.6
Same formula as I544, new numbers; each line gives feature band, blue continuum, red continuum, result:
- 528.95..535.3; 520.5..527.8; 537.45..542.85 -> -0.25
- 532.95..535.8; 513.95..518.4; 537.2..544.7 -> -0.15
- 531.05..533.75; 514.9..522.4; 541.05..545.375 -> -0.14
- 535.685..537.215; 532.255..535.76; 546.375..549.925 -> 0.02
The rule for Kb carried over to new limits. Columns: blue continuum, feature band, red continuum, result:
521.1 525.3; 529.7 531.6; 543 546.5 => -0.06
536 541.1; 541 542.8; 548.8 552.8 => -0.01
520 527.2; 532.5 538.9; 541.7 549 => -0.04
